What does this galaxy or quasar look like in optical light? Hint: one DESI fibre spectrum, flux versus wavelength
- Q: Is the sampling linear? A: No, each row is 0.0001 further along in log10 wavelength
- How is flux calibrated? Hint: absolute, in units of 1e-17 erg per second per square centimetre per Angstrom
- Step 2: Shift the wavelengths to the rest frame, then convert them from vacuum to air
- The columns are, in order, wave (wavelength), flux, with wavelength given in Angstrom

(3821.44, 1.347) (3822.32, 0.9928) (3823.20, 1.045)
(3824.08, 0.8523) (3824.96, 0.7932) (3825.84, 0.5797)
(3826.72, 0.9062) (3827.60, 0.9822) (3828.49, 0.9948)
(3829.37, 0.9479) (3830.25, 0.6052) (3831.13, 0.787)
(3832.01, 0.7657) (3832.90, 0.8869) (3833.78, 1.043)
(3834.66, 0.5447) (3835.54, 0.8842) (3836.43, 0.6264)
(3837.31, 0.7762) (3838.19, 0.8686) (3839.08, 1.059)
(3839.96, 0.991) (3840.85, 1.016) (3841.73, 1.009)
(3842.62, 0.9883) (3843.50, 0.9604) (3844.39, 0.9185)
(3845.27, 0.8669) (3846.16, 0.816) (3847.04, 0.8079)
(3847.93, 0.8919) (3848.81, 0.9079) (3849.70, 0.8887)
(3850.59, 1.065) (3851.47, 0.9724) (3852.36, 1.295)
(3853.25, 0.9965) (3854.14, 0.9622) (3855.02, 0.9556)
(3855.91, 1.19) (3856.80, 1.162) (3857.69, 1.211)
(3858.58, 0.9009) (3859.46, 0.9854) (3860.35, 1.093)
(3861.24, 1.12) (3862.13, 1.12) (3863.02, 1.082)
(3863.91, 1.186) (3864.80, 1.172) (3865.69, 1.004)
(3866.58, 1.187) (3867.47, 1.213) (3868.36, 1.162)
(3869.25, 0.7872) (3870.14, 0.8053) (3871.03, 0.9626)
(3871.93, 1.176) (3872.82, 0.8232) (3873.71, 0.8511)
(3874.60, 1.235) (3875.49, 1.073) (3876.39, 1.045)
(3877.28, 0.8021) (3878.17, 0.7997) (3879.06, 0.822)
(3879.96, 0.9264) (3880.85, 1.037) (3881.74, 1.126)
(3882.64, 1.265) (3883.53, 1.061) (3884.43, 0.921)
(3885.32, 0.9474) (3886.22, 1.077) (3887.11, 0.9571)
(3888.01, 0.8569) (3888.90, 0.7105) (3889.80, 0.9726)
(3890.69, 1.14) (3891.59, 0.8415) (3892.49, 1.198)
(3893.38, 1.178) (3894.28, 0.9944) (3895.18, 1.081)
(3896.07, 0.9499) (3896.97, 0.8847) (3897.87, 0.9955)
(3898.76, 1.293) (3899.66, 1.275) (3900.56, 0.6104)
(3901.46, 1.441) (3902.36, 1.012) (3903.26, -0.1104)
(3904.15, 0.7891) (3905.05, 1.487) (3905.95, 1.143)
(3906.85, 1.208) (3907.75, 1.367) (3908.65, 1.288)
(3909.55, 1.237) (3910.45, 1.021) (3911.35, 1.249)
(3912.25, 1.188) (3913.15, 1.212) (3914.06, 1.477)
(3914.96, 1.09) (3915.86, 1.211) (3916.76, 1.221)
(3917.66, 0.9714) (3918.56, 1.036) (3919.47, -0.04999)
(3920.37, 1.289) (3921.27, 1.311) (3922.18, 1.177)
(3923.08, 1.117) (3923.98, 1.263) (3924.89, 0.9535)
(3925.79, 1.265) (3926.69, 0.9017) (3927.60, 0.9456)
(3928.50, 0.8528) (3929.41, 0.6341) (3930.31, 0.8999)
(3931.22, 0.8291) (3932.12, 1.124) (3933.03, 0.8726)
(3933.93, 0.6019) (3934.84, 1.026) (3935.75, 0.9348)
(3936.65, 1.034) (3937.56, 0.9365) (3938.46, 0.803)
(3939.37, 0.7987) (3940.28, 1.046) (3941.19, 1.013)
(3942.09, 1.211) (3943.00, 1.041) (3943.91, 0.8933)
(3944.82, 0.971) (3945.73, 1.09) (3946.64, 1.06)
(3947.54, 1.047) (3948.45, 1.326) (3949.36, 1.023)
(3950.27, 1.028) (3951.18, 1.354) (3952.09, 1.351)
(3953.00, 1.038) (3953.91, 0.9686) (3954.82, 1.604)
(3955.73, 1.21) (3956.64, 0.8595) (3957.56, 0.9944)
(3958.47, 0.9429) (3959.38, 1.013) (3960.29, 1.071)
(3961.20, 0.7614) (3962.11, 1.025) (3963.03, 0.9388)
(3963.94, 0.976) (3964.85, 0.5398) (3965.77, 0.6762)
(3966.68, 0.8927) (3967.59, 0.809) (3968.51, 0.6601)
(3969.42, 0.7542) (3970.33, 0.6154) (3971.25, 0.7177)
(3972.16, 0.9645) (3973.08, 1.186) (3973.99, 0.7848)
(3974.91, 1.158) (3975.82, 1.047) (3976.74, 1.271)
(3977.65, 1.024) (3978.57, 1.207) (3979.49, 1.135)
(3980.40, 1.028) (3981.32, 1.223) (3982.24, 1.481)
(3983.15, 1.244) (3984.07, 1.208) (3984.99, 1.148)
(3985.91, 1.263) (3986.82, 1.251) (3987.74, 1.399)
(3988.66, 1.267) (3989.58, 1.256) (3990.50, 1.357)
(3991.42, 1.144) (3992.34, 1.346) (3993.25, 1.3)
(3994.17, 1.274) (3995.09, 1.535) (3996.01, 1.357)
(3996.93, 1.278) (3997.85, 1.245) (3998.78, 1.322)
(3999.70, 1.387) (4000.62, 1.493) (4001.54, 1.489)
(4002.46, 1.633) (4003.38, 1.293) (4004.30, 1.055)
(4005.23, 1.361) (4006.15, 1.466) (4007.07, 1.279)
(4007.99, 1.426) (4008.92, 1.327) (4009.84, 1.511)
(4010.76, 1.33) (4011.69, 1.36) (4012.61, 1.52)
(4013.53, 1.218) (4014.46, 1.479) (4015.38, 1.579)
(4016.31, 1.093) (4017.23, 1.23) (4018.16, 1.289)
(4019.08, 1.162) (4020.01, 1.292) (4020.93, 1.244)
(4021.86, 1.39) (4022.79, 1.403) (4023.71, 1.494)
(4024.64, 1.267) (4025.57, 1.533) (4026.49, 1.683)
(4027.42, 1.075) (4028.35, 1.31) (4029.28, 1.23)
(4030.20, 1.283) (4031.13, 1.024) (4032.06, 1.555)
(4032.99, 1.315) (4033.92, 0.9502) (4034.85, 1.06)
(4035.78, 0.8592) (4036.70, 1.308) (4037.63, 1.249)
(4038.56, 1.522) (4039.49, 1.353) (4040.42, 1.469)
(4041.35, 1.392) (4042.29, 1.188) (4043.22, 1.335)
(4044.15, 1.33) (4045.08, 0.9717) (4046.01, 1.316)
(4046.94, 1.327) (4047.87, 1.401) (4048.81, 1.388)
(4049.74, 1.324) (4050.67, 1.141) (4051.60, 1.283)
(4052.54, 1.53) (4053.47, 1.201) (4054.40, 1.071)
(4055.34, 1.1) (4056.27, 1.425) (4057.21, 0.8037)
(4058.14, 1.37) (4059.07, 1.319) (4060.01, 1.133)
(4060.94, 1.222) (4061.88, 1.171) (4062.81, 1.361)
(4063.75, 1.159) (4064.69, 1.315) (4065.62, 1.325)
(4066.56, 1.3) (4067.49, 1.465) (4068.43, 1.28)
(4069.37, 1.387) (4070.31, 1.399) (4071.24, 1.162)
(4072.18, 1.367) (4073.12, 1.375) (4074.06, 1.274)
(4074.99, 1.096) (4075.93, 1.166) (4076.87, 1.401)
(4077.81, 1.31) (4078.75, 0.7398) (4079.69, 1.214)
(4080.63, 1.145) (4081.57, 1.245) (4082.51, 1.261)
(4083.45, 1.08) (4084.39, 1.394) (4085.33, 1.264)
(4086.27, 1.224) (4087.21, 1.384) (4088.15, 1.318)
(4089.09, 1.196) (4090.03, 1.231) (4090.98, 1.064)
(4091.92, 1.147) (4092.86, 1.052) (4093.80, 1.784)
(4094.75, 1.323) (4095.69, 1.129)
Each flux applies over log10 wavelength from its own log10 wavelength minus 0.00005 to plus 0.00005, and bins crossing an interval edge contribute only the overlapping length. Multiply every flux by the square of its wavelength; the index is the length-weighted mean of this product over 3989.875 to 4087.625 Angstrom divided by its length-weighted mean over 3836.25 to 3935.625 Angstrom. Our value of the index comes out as 1.38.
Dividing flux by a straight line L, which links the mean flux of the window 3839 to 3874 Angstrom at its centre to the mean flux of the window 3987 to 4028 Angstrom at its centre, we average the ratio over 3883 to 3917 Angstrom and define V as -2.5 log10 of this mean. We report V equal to 0.05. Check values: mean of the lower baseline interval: 1.01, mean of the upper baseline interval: 1.35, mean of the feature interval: 1.06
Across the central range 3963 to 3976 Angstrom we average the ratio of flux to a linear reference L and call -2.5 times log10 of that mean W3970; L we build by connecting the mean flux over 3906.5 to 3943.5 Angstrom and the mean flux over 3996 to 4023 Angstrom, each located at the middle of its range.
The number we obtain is 0.39 mag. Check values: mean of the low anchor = 1.04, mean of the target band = 0.841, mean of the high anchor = 1.35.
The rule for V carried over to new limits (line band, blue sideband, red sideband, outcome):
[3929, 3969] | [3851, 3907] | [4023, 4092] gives 0.15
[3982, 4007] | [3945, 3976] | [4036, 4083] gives -0.22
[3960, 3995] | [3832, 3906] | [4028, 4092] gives 0.07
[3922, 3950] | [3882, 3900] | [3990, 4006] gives 0.18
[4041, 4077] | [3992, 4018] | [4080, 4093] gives 0.00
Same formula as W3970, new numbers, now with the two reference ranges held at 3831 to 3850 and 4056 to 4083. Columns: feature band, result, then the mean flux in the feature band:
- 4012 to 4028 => -0.16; 1.35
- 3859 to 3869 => -0.21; 1.11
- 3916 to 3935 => 0.05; 0.967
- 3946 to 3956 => -0.12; 1.18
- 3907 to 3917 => -0.23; 1.23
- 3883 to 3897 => -0.04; 0.99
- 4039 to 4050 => -0.09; 1.32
